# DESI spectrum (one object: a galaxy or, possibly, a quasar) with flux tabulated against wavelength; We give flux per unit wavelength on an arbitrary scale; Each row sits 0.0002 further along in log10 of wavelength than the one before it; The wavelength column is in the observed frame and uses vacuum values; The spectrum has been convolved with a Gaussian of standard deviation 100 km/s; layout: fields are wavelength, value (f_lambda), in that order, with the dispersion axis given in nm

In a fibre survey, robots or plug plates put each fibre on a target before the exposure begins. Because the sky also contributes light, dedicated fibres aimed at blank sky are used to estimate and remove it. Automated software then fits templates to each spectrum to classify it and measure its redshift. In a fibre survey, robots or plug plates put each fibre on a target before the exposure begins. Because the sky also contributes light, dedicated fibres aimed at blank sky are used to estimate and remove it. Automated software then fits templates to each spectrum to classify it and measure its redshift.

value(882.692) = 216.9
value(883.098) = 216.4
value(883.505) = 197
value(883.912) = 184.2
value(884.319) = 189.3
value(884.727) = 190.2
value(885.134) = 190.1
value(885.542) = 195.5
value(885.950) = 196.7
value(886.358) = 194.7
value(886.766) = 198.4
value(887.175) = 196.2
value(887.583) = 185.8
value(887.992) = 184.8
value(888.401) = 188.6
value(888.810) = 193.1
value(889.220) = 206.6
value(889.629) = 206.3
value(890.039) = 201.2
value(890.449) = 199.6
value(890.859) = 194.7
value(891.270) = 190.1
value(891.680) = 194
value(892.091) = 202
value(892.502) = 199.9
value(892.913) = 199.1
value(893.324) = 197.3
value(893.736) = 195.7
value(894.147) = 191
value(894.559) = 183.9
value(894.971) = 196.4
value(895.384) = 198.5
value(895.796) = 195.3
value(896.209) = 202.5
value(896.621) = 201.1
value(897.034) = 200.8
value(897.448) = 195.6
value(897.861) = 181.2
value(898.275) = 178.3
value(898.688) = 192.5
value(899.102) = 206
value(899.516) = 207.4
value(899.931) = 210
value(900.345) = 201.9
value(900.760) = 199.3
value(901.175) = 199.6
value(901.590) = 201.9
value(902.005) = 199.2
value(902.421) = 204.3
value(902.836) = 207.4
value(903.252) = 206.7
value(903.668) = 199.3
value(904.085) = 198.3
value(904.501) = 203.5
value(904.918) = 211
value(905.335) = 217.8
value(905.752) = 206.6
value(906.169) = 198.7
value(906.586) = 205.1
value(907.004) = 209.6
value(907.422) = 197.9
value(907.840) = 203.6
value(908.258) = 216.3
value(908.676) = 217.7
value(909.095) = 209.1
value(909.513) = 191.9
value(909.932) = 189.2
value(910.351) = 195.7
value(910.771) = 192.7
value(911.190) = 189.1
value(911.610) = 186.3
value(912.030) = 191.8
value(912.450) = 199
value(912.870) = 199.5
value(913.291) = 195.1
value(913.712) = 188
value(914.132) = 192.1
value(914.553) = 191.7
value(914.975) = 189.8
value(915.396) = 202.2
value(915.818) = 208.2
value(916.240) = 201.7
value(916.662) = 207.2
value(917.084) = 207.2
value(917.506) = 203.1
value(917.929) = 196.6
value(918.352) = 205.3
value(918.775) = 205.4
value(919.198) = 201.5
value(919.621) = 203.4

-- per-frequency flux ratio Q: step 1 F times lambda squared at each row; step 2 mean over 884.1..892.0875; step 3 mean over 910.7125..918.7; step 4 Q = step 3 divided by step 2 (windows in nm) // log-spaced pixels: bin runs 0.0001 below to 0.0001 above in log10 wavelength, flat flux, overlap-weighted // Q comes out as 1.08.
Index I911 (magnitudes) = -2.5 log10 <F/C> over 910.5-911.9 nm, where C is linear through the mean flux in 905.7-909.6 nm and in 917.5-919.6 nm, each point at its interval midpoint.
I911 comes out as 0.08 mag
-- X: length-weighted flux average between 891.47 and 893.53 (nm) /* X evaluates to 198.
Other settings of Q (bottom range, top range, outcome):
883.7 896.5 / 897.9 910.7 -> 1.07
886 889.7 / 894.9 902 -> 1.04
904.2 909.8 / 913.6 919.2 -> 0.99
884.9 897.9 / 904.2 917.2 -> 1.07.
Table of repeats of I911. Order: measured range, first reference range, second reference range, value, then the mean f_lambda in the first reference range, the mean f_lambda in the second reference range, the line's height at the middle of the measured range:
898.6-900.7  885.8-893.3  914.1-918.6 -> -0.03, 196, 201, 198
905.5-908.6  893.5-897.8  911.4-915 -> -0.07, 196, 193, 194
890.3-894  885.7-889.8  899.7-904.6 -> 0.00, 195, 203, 197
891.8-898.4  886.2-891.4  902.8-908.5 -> 0.02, 195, 206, 199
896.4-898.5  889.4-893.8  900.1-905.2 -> 0.05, 198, 203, 201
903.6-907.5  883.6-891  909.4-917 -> -0.06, 194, 195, 195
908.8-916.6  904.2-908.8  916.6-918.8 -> 0.05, 208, 204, 206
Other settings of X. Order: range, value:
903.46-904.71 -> 200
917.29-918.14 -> 200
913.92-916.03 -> 197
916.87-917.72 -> 205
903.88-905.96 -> 207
